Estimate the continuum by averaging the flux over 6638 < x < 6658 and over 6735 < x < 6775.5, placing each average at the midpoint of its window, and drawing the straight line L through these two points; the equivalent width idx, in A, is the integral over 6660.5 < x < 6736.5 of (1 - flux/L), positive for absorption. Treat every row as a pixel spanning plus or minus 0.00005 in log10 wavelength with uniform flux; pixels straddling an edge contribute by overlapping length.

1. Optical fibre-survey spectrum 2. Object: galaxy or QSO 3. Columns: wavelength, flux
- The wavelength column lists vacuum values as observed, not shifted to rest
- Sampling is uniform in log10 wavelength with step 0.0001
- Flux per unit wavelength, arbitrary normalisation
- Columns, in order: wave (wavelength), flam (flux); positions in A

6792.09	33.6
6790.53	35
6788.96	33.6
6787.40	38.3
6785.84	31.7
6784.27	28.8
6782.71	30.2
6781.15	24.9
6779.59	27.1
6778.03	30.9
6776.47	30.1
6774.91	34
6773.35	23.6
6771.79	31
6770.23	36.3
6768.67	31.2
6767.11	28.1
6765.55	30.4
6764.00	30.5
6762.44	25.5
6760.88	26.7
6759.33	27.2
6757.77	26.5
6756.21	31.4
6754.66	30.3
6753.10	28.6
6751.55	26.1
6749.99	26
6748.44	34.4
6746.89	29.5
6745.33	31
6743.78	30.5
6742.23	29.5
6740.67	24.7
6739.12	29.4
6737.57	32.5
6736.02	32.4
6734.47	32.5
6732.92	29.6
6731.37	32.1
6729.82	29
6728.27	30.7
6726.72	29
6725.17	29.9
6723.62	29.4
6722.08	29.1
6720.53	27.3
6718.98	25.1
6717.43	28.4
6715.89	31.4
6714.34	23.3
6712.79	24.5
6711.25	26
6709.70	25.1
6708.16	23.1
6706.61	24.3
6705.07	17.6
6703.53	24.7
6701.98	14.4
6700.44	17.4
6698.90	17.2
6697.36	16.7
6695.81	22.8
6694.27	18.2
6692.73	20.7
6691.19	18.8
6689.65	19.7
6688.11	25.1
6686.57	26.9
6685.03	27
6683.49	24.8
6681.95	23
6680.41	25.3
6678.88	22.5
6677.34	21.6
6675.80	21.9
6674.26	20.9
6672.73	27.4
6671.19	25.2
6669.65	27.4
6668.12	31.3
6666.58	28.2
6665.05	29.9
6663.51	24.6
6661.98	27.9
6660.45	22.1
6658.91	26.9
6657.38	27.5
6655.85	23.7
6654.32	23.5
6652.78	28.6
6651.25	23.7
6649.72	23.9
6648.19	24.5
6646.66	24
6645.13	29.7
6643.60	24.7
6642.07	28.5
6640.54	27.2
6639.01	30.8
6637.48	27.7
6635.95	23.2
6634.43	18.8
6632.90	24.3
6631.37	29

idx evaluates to 7.4 A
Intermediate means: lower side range 26.2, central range 25.1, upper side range 29.5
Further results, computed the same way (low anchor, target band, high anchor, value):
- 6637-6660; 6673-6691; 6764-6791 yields 2.6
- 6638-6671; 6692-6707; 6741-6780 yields 4.6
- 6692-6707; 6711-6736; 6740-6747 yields -4.2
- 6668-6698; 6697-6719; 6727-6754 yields 3.0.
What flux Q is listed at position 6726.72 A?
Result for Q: 29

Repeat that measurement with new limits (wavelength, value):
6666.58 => 28.2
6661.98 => 27.9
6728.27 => 30.7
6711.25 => 26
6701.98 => 14.4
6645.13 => 29.7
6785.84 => 31.7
